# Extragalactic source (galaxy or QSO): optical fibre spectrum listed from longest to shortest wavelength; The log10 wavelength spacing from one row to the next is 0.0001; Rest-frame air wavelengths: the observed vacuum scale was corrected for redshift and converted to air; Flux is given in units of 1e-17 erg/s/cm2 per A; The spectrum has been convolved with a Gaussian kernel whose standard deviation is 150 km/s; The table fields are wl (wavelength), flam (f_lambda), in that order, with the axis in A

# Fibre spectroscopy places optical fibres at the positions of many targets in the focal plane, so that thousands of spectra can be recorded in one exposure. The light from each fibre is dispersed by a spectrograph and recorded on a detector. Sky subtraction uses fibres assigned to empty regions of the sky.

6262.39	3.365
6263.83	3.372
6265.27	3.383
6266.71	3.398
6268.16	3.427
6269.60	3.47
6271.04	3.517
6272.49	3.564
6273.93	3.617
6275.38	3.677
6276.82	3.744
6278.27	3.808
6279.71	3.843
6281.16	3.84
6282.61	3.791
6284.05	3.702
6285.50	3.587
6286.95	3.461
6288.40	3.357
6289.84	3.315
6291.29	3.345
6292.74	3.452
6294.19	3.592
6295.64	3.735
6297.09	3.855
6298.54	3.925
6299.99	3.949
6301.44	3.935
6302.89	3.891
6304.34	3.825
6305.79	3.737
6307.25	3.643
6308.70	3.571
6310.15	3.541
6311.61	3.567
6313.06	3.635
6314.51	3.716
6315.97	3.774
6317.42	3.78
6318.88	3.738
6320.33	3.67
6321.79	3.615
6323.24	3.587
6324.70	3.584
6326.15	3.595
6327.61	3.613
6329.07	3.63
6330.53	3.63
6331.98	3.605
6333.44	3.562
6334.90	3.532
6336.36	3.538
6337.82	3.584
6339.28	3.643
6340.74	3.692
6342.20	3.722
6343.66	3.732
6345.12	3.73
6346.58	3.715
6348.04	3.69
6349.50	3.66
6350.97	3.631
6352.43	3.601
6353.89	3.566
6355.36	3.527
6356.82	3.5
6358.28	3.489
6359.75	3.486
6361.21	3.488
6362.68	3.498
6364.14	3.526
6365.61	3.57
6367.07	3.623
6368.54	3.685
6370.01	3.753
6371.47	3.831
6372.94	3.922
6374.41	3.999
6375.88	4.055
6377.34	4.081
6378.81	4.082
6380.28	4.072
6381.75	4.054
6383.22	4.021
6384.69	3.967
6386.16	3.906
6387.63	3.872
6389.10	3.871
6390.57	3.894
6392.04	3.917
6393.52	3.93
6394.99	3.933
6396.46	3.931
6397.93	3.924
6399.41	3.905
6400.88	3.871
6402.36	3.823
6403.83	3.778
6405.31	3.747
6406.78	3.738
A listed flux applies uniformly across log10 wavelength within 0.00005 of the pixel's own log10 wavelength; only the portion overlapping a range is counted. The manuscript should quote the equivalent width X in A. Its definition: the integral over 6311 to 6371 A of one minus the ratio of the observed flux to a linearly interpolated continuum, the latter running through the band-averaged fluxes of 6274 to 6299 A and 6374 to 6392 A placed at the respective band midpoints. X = 3.4 A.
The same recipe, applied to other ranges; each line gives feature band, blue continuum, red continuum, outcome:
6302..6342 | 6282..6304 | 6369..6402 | 1.1 A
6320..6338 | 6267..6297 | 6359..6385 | 0.6 A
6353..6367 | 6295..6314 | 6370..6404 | 1.3 A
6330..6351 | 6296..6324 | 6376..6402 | 1.0 A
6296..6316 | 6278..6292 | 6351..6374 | -0.8 A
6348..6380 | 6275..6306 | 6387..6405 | 1.1 A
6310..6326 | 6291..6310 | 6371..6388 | 0.6 A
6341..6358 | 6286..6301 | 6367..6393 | 0.8 A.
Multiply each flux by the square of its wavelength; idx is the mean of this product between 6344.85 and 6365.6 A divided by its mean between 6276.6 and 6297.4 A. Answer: 1.01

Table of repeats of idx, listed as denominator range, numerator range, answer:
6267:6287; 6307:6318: 1.01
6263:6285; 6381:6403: 1.13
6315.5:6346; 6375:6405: 1.10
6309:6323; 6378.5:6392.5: 1.11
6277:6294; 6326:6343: 1.02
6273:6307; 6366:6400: 1.09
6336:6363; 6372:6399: 1.11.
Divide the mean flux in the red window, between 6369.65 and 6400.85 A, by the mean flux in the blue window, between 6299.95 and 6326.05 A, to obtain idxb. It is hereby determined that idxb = 1.07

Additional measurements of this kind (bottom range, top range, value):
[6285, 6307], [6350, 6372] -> 0.98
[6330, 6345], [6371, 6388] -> 1.10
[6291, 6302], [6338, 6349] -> 0.99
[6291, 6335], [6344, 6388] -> 1.02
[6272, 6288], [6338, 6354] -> 1.00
